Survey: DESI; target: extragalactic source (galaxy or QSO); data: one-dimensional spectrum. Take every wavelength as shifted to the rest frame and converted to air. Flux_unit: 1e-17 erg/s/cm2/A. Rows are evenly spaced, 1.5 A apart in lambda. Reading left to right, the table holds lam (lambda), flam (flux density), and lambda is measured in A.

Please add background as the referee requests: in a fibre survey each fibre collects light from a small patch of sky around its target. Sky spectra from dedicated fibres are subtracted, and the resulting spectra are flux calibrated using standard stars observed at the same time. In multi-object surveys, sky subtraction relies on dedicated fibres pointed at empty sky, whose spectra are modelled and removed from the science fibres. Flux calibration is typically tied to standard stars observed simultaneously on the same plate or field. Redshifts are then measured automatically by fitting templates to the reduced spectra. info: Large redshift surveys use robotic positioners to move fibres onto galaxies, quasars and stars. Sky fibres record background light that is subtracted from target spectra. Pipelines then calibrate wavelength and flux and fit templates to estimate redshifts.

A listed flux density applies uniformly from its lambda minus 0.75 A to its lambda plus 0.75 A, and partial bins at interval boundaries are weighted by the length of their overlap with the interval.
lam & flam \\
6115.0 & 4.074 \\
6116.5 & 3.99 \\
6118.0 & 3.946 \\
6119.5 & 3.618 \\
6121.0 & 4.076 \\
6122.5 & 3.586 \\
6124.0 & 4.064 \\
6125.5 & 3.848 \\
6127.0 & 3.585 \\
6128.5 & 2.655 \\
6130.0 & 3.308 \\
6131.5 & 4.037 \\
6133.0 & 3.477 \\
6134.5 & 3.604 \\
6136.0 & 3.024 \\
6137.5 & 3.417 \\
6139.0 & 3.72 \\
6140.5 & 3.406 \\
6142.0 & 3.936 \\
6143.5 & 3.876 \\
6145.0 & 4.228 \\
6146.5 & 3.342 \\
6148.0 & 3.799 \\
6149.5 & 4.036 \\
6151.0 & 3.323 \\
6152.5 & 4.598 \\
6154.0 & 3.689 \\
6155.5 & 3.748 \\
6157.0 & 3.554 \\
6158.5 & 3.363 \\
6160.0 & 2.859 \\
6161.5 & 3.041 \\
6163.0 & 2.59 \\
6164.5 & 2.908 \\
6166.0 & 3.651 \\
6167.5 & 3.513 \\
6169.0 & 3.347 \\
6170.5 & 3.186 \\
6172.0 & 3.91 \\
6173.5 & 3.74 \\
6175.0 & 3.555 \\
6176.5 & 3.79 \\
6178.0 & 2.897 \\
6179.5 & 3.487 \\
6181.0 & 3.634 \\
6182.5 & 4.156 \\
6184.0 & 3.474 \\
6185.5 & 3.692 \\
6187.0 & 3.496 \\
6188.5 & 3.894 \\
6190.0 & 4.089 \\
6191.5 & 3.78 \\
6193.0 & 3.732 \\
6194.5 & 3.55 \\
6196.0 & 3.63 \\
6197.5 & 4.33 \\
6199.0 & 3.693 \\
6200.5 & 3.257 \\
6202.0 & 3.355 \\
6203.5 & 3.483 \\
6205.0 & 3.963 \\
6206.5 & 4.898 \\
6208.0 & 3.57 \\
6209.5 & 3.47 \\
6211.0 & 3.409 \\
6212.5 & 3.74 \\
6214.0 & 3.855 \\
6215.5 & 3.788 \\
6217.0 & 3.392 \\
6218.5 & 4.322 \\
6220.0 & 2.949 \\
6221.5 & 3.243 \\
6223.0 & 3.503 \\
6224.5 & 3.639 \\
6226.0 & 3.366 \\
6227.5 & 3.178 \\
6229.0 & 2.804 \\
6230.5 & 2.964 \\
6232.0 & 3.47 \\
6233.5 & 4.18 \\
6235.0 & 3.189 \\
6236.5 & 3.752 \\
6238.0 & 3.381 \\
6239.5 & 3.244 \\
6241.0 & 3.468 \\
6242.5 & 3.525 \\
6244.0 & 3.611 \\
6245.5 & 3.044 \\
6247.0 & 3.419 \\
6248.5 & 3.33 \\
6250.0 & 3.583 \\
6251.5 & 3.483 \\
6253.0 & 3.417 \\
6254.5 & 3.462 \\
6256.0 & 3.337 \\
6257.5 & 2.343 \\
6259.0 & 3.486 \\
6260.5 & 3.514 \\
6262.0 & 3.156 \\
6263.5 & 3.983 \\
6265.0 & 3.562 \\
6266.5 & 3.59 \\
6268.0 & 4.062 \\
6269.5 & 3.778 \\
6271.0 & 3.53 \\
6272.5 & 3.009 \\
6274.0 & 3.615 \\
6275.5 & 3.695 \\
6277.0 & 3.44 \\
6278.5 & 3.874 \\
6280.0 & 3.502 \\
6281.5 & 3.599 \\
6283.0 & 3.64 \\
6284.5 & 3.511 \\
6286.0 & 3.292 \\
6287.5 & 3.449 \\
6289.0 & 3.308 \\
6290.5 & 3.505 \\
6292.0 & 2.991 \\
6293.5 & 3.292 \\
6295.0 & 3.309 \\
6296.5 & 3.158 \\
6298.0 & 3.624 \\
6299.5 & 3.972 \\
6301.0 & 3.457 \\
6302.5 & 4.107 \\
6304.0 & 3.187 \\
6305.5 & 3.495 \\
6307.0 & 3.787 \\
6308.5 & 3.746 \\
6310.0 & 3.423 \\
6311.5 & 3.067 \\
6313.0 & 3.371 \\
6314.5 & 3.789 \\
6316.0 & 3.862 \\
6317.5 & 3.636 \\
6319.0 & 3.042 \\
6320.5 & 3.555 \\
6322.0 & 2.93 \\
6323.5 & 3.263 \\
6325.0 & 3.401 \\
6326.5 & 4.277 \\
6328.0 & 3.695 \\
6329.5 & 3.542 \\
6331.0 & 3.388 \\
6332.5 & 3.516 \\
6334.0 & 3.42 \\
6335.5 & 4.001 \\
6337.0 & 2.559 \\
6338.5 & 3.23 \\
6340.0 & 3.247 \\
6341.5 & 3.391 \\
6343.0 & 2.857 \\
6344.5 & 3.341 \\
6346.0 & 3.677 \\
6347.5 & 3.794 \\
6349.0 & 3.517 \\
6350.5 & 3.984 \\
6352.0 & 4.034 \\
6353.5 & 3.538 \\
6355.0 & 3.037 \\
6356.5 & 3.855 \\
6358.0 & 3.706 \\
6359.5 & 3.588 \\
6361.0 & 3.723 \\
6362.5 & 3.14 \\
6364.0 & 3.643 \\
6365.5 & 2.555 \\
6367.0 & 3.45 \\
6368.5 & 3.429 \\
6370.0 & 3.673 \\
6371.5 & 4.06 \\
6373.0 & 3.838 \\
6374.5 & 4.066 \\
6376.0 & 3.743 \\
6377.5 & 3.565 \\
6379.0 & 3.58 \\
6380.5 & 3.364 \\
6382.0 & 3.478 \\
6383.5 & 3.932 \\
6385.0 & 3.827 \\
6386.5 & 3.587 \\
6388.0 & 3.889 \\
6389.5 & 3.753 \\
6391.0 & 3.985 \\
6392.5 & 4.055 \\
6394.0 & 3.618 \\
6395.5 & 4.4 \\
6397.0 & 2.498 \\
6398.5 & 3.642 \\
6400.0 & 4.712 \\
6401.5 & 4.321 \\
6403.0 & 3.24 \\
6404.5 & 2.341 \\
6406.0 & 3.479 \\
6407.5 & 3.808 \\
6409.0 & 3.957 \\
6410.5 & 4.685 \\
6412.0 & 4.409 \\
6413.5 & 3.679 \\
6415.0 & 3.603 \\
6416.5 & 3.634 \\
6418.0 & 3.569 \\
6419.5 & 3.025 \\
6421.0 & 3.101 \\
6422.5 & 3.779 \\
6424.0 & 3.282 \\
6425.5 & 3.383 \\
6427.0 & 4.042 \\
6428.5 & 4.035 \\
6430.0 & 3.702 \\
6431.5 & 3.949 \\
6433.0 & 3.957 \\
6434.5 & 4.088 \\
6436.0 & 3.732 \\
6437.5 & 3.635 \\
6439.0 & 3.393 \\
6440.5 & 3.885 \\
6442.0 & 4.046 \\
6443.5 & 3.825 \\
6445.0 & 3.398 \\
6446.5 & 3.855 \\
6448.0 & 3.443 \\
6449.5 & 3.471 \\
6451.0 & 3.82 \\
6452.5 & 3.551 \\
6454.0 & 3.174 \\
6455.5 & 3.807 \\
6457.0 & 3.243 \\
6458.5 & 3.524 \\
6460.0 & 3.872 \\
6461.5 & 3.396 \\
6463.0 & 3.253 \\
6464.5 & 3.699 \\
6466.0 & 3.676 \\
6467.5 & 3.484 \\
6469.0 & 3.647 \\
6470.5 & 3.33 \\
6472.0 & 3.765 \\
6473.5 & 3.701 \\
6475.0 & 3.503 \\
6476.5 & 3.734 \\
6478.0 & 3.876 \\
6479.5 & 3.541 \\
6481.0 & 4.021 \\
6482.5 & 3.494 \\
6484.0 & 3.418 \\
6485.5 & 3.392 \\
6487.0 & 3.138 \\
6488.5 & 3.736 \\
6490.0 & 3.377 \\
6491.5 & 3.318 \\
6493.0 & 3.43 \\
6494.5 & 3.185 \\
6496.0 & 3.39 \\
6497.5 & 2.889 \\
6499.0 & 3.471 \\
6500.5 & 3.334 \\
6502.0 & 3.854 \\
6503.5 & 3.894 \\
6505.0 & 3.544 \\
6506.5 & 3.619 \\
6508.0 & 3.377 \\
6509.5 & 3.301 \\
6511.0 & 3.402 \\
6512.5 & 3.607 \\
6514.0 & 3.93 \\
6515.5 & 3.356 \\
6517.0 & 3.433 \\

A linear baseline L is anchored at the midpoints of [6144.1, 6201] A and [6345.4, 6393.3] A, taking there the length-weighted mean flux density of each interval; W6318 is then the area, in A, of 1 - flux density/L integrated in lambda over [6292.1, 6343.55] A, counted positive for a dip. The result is 2.64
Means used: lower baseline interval 3.6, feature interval 3.46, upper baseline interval 3.66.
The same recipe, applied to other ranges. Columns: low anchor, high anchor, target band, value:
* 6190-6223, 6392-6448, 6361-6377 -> 0.6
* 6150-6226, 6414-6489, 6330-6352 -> 1.0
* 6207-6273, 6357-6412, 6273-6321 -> 0.6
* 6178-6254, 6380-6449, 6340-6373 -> 1.4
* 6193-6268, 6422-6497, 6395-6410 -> -0.3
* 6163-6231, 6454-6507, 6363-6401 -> -1.6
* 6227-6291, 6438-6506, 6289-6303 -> 0.0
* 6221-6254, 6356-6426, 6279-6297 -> 0.5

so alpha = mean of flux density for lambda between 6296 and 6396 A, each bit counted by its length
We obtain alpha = 3.57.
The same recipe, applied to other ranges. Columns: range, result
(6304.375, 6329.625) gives 3.52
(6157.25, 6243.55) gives 3.53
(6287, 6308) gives 3.48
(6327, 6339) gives 3.44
